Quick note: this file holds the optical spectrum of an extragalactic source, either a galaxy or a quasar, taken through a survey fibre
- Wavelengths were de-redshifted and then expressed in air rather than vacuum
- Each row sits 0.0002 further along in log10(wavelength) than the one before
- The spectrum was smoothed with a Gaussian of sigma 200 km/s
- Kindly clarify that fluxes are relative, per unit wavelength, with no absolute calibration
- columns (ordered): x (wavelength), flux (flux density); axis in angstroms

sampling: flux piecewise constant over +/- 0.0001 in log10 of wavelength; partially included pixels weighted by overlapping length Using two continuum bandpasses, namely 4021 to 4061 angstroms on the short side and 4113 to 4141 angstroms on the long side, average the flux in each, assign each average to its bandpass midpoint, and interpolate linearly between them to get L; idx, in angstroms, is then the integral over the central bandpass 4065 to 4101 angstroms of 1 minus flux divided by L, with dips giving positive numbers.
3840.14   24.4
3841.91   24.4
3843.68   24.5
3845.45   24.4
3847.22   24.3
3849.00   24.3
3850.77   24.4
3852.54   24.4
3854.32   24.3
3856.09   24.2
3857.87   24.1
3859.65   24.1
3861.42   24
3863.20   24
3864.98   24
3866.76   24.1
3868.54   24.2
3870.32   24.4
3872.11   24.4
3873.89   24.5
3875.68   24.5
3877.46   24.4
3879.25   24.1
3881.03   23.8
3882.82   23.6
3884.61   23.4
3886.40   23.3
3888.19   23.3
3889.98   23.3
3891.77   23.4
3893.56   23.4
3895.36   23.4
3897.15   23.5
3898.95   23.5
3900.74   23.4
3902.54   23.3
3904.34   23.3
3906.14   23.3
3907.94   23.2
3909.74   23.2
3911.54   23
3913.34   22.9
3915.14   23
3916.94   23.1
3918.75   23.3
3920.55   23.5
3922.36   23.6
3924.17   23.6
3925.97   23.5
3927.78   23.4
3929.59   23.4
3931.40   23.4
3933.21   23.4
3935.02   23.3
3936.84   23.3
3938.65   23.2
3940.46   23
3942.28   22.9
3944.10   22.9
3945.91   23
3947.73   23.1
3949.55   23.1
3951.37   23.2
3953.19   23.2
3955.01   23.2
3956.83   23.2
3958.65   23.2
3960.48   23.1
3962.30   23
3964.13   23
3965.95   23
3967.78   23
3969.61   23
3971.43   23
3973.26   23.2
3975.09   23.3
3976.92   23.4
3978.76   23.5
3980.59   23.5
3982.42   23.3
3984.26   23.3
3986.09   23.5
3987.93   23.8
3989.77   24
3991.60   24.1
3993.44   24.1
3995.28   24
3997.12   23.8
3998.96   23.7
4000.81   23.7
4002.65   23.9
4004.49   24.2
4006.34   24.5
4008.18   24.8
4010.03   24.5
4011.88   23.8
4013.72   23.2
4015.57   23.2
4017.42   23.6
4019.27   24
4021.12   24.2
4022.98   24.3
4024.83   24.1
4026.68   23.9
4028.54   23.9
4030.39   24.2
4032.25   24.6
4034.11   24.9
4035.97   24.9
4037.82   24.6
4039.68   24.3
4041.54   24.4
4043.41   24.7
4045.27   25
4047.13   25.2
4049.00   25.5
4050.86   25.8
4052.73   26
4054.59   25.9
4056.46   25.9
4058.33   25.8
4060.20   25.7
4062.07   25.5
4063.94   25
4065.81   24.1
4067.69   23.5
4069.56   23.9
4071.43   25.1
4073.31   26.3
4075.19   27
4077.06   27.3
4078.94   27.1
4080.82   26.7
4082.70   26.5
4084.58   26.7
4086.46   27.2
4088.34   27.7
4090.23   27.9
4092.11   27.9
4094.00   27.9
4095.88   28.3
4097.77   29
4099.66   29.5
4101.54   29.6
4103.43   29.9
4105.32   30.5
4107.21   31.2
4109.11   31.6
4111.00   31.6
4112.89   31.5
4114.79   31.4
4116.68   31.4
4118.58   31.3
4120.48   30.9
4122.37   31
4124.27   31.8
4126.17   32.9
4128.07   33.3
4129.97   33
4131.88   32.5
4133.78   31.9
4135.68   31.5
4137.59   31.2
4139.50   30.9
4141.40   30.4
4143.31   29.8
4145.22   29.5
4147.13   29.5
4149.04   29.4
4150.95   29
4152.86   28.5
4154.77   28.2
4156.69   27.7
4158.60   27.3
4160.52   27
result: 1.79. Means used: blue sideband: 24.9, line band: 26.9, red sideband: 31.7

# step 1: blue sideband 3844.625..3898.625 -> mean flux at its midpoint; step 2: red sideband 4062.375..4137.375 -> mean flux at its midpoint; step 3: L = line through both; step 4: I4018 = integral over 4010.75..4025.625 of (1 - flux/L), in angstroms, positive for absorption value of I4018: 1.9 angstroms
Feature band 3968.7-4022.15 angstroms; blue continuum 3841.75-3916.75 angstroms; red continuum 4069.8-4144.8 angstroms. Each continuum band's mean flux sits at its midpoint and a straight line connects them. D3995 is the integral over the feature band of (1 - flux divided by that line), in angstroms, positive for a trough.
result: 6.12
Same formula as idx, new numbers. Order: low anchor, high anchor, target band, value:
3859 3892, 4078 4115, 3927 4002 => 7.6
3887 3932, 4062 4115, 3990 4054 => 4.4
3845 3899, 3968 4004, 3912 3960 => 1.1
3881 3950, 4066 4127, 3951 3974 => 1.5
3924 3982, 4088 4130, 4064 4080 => 1.8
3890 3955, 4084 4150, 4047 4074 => 2.9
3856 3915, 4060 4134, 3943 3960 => 1.5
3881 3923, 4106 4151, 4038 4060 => 2.4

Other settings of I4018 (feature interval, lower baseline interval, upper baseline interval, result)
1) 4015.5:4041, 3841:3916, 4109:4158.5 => 3.3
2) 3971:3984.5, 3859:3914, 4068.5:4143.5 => 1.5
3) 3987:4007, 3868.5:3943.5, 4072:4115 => 1.5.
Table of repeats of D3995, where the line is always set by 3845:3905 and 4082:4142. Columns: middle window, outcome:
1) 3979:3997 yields 2.2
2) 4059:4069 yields 1.5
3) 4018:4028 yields 1.4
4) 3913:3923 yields 0.7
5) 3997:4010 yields 1.5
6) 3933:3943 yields 1.0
